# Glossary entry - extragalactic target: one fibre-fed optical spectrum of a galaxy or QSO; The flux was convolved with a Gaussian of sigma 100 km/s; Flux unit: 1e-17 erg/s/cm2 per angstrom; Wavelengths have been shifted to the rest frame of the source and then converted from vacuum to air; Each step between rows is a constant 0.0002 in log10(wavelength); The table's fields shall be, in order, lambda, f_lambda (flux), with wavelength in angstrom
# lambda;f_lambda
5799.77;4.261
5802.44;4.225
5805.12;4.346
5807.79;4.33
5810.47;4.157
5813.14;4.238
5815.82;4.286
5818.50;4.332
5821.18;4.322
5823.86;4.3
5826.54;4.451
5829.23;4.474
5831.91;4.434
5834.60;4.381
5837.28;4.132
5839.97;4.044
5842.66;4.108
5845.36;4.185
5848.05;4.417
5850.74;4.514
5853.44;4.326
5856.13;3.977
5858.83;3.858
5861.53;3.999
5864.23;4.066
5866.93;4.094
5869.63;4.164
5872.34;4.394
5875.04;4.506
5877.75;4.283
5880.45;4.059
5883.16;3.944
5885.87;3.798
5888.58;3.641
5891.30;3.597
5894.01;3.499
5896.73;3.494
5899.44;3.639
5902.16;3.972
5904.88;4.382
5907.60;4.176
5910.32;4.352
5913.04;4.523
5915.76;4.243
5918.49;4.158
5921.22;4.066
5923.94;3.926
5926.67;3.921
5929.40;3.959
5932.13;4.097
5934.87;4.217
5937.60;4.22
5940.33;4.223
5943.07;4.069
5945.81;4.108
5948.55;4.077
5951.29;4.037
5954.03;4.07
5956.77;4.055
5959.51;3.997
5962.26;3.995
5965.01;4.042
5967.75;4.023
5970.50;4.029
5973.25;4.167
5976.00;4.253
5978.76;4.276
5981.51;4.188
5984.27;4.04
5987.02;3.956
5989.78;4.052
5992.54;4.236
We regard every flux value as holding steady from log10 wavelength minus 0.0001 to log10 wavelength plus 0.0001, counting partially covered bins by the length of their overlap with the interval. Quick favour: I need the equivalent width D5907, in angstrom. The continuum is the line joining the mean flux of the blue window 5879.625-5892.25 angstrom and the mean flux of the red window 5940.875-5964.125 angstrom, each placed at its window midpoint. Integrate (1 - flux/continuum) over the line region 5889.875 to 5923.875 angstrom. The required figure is -1.1 angstrom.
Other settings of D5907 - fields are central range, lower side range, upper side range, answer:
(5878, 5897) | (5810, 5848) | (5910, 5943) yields 2.0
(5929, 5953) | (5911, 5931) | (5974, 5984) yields 0.2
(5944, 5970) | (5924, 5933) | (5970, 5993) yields 0.1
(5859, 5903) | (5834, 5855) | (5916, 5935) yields 2.3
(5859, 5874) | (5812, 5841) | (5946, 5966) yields 0.4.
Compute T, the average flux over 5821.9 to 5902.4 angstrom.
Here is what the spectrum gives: 4.09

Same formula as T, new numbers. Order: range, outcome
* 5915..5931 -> 4.04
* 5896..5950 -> 4.1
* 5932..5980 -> 4.11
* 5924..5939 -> 4.07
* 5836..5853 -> 4.24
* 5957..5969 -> 4.02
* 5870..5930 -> 4.03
